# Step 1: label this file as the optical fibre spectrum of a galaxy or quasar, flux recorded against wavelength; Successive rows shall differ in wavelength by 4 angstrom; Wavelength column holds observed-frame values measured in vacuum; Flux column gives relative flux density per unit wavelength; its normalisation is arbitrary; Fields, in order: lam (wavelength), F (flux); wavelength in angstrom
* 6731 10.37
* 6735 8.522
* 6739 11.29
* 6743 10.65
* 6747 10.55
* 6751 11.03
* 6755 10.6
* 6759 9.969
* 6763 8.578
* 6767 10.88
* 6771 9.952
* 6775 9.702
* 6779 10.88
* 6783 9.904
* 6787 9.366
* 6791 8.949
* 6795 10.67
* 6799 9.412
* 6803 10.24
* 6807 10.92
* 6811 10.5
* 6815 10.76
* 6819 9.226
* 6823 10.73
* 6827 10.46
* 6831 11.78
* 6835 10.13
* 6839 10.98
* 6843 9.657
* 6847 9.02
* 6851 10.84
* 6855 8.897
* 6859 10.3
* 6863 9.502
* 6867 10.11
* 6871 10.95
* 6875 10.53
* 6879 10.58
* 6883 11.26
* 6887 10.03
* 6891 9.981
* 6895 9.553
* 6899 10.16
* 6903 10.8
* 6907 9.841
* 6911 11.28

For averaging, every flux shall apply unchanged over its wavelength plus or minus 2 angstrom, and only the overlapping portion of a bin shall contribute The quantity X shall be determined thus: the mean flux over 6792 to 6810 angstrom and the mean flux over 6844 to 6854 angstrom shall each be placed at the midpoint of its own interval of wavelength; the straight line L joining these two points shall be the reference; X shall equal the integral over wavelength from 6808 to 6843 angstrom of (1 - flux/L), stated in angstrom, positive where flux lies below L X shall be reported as -1.8 angstrom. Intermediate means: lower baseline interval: 10.2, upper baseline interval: 9.8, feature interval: 10.5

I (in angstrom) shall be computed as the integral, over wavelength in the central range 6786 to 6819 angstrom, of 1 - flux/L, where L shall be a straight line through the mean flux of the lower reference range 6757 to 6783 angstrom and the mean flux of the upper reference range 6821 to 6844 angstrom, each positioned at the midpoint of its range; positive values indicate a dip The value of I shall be 0.9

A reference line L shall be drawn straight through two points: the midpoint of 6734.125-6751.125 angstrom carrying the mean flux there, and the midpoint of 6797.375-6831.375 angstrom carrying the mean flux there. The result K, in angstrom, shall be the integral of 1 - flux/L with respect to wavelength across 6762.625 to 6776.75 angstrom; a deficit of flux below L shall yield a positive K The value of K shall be 0.7 angstrom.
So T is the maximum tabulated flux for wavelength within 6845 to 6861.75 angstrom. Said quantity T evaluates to 10.84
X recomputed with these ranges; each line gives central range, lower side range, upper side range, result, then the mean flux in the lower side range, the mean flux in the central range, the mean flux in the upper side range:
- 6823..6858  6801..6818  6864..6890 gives 0.9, 10.5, 10.3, 10.5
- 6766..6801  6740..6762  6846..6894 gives 1.6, 10.5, 9.94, 10.2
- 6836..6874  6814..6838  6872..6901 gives 1.4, 10.5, 10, 10.3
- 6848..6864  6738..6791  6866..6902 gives 0.7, 10.2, 9.85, 10.4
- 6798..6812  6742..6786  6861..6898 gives -0.1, 10.2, 10.3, 10.3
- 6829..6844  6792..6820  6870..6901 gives -0.6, 10.2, 10.7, 10.4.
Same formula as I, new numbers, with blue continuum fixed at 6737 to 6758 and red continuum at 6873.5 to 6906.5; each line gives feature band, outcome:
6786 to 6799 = 1.2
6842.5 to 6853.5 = 0.7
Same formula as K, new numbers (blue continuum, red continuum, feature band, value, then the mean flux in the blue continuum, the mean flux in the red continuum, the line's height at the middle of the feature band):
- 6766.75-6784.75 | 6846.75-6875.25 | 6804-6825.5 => -0.6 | 10.2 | 10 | 10.1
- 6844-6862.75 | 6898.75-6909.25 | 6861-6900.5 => -0.9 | 9.73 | 10.3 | 10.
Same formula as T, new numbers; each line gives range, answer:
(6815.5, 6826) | 10.73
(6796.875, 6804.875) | 10.24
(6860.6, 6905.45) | 11.26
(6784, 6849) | 11.78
